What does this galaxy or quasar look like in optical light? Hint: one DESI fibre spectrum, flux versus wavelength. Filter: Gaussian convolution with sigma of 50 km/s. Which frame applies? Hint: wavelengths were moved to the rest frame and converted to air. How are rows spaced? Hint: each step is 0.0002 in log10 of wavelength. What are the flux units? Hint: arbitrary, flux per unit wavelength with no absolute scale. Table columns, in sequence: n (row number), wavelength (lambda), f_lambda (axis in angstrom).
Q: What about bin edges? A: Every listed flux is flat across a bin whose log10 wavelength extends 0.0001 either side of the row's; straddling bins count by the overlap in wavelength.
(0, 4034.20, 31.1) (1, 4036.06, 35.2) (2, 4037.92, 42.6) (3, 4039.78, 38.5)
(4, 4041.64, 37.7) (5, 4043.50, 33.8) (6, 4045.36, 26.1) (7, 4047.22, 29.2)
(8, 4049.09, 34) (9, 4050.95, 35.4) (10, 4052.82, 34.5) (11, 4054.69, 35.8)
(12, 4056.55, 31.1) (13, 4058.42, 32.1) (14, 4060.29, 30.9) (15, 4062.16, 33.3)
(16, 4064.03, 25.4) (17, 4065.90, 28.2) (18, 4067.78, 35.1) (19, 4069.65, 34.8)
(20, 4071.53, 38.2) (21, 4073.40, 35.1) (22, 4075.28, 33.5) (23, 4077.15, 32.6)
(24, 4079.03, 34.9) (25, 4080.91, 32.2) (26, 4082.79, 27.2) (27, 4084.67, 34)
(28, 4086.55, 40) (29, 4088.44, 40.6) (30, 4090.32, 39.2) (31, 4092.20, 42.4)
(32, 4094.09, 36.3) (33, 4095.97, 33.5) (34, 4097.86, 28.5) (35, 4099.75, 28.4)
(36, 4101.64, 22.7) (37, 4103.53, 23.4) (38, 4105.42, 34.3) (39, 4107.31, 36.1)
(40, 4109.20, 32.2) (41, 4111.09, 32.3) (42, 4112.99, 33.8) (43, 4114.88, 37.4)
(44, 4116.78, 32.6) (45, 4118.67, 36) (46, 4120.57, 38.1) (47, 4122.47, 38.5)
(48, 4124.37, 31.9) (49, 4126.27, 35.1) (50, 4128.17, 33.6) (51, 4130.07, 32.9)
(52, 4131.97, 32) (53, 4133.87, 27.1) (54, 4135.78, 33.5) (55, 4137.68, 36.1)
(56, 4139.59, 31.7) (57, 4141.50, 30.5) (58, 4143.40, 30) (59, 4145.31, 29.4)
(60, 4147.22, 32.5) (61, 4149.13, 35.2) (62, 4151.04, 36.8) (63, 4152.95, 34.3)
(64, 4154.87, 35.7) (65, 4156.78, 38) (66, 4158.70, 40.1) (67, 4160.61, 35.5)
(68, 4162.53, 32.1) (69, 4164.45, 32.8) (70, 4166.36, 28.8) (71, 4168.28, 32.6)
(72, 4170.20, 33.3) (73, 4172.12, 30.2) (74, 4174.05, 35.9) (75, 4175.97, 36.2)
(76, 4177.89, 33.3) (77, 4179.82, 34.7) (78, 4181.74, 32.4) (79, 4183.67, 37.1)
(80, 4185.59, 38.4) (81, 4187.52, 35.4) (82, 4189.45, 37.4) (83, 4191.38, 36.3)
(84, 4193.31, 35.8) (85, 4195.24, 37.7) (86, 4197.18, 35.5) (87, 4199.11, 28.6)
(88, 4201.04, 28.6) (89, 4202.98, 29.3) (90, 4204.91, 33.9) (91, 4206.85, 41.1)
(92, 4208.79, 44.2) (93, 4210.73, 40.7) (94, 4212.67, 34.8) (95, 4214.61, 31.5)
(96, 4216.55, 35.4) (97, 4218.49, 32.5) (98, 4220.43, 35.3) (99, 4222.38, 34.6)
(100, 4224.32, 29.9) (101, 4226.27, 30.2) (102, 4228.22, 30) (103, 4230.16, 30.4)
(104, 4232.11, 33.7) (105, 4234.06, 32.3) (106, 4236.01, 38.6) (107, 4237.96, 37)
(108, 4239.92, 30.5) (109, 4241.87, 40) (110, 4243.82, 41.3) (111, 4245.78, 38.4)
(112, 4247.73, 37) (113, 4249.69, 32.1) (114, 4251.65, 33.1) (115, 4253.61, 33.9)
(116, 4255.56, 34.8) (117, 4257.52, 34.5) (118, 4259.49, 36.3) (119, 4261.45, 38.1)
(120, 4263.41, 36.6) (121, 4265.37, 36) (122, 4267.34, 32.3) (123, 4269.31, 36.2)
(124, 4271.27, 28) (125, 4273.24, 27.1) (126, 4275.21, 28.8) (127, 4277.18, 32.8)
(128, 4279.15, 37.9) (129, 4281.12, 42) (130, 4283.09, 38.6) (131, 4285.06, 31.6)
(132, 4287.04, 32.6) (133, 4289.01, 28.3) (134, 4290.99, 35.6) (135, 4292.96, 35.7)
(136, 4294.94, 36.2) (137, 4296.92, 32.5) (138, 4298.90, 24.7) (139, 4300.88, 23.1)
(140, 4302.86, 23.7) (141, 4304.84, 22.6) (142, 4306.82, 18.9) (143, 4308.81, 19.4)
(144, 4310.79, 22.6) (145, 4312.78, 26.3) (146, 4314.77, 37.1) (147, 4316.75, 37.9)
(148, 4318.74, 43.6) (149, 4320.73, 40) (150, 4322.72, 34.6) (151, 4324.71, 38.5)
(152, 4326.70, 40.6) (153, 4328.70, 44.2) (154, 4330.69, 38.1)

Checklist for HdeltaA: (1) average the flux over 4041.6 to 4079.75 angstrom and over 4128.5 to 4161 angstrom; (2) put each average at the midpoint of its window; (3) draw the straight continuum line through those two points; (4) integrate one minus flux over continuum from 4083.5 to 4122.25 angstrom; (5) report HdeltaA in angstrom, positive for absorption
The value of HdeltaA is -1.1 angstrom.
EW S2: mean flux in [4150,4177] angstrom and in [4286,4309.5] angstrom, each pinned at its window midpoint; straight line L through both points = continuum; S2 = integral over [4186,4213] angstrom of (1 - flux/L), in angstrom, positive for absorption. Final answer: -2.5 angstrom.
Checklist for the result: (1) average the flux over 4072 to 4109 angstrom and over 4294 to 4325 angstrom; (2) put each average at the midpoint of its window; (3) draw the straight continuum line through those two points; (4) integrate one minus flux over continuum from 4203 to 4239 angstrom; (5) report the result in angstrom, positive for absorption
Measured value -3.8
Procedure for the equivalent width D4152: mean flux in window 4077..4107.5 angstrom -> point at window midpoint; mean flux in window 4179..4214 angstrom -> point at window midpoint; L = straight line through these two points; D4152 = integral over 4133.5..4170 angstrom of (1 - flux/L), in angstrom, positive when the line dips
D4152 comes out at 1.3 angstrom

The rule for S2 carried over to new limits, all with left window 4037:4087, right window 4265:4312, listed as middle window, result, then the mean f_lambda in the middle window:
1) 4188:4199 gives -1.5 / 35.9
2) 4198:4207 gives 0.0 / 31.6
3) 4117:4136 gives -0.7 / 33.8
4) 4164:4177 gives -0.4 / 32.8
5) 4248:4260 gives -1.4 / 34.2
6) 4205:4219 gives -2.6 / 37.1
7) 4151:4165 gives -1.6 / 35.7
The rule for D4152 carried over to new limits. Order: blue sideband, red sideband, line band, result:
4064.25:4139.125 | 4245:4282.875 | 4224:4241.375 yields 0.8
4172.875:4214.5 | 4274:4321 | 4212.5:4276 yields -1.2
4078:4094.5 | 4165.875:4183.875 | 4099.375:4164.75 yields 2.8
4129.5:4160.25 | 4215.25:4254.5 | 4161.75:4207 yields -0.1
